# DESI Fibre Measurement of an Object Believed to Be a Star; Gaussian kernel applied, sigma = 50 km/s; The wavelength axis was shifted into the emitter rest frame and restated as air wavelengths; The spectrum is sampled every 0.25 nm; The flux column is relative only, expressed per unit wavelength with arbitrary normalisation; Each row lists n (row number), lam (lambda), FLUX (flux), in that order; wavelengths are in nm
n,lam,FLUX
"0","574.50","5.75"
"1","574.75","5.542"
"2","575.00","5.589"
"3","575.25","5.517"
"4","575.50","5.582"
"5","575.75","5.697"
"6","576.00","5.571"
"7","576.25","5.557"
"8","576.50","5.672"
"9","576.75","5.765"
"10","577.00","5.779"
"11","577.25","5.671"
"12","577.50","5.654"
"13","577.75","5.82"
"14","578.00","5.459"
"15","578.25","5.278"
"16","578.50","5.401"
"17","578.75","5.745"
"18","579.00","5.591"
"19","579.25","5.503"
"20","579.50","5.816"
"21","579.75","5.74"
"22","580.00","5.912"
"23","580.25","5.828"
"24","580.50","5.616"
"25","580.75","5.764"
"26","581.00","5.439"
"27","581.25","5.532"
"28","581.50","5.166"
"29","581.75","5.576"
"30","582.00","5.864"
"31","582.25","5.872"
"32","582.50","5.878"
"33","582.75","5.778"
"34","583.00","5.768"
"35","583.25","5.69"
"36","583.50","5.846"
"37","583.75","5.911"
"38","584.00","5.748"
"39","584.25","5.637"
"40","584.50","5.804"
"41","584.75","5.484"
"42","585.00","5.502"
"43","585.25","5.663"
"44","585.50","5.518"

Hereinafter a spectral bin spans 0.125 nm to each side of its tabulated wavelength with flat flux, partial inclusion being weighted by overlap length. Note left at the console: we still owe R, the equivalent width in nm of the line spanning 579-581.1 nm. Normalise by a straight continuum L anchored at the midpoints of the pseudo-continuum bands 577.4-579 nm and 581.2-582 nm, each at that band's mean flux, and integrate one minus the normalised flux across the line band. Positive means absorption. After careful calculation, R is -0.069 nm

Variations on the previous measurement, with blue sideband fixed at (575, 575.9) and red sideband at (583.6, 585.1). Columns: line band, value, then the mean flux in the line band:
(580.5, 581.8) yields 0.035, 5.5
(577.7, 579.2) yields 0.025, 5.53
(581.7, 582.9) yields -0.030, 5.81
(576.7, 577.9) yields -0.025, 5.73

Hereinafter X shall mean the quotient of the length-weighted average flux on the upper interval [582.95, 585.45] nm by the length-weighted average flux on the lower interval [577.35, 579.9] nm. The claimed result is 1.02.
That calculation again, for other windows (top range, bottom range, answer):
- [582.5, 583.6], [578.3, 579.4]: 1.04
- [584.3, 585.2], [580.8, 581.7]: 1.03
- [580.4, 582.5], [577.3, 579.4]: 1.01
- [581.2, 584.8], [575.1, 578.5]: 1.02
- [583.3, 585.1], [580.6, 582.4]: 1.02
